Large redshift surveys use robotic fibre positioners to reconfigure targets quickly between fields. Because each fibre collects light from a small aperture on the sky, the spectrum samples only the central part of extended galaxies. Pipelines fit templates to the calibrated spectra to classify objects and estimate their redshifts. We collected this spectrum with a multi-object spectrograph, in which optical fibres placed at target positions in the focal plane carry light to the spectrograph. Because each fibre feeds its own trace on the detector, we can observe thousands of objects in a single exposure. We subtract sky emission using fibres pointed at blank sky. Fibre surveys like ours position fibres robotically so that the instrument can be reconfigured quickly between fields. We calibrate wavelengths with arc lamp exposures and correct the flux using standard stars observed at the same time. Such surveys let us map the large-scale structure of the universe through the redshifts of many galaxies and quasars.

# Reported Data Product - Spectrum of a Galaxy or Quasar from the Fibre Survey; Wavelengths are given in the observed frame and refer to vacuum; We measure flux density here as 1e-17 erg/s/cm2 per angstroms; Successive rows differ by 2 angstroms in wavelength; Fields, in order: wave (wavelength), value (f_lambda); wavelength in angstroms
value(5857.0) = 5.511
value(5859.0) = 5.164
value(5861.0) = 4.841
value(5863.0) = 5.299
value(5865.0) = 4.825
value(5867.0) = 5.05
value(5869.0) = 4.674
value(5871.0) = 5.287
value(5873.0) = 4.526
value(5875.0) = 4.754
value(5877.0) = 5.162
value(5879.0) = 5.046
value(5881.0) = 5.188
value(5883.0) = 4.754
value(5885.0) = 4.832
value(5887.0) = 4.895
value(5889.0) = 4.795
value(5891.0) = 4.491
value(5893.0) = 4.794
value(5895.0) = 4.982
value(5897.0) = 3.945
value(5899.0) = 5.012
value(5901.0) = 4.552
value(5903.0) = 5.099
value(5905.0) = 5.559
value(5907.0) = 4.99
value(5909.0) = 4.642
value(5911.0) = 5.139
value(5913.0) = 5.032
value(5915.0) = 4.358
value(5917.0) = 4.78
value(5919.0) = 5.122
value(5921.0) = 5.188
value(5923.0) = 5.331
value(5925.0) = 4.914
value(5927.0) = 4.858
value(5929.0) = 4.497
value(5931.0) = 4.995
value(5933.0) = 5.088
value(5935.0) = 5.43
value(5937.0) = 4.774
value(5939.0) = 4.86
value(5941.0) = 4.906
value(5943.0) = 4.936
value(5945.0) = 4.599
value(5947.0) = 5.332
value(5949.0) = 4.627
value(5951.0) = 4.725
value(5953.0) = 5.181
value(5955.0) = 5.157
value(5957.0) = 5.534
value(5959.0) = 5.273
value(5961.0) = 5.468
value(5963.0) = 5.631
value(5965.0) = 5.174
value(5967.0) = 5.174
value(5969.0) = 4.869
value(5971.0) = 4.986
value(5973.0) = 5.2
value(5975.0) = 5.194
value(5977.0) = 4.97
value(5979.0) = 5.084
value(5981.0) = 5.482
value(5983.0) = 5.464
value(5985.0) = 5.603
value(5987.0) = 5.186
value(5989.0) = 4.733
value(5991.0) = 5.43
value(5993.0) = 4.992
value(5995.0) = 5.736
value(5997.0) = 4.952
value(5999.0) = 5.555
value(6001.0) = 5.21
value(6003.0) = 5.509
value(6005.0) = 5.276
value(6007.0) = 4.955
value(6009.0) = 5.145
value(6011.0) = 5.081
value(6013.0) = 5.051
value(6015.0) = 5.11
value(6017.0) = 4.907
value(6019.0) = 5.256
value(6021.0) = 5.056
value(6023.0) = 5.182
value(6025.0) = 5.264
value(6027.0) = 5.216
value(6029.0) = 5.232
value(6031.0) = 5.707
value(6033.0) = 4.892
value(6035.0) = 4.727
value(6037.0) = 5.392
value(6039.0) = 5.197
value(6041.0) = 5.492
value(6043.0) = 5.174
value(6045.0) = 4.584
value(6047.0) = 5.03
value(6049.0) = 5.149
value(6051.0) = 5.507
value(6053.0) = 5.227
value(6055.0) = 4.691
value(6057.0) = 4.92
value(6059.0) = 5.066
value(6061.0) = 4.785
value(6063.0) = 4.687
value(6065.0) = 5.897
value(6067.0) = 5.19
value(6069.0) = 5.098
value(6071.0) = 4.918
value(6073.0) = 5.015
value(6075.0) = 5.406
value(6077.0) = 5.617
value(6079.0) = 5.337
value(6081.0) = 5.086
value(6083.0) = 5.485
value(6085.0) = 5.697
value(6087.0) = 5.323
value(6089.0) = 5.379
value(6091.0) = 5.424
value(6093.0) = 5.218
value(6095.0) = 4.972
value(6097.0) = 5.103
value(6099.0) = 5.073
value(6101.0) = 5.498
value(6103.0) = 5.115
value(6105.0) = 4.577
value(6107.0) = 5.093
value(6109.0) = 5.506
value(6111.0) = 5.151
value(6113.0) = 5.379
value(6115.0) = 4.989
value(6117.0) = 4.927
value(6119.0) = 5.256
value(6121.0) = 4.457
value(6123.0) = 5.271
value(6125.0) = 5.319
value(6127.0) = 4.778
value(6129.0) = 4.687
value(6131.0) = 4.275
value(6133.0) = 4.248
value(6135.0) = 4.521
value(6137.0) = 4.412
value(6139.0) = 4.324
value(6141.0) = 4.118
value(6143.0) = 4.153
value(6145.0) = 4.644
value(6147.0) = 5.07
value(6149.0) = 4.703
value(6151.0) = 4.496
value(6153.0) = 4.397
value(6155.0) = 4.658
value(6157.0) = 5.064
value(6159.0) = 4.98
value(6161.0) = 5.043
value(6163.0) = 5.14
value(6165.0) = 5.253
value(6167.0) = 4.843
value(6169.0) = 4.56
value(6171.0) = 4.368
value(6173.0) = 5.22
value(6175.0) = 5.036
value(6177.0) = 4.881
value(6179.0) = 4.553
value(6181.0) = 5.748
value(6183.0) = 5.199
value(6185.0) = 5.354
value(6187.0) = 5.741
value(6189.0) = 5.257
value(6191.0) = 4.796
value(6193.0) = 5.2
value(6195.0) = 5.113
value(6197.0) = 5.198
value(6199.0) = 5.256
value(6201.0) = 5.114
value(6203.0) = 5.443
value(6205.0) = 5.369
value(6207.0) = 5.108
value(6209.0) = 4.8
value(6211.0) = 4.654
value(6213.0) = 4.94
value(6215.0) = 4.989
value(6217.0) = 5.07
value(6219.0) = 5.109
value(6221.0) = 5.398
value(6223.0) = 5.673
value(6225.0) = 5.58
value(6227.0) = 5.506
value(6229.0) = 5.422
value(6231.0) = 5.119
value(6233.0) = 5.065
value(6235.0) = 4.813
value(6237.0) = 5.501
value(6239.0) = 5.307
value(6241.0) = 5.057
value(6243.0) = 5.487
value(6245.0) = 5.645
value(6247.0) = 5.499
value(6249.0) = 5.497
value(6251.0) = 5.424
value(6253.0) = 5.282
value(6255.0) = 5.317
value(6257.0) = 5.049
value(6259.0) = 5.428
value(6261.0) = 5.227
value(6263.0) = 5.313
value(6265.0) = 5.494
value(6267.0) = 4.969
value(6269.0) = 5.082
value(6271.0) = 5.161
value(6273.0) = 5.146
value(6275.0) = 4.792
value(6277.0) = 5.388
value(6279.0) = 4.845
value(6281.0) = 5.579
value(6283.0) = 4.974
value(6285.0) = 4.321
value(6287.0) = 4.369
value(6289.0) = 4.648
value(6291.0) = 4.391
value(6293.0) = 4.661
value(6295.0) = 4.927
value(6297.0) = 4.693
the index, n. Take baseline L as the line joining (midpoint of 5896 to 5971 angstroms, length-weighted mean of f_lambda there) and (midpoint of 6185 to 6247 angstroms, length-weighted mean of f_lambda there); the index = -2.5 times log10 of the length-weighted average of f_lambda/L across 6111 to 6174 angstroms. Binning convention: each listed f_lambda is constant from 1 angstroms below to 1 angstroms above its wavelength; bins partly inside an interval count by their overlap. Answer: 0.09 mag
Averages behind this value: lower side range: 4.99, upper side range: 5.23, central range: 4.77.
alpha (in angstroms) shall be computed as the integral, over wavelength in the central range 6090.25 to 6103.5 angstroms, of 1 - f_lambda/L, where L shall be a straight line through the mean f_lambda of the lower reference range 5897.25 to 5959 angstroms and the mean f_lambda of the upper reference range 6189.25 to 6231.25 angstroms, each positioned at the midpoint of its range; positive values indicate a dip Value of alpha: -0.3 angstroms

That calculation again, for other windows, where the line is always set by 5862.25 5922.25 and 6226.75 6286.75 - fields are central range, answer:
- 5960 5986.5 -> -1.55 angstroms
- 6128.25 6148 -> 2.57 angstroms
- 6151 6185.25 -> 1.31 angstroms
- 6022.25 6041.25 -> -0.78 angstroms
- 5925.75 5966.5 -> -0.93 angstroms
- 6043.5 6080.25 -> -0.57 angstroms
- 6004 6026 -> -0.52 angstroms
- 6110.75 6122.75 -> 0.13 angstroms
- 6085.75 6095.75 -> -0.43 angstroms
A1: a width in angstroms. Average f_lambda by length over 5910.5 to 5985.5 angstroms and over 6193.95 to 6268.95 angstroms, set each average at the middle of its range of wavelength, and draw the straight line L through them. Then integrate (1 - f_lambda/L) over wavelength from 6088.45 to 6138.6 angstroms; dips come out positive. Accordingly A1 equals 1.9 angstroms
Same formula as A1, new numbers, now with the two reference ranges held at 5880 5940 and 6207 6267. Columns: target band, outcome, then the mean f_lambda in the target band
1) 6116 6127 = 0.2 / 5.02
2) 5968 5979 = -0.2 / 5.05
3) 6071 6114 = -1.3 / 5.25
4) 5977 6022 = -2.0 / 5.21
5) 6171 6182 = 0.4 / 5.02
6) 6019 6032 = -0.6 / 5.27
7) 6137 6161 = 2.6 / 4.61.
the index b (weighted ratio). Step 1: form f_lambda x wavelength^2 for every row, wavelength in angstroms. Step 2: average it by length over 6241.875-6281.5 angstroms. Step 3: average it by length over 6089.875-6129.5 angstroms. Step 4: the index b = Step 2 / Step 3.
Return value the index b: 1.09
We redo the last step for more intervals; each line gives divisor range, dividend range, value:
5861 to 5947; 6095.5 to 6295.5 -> 1.13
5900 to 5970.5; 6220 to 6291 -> 1.15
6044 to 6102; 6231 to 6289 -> 1.06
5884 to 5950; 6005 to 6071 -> 1.09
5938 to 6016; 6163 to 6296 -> 1.08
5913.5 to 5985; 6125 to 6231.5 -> 1.05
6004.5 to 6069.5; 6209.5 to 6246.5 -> 1.09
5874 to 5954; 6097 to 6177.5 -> 1.06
